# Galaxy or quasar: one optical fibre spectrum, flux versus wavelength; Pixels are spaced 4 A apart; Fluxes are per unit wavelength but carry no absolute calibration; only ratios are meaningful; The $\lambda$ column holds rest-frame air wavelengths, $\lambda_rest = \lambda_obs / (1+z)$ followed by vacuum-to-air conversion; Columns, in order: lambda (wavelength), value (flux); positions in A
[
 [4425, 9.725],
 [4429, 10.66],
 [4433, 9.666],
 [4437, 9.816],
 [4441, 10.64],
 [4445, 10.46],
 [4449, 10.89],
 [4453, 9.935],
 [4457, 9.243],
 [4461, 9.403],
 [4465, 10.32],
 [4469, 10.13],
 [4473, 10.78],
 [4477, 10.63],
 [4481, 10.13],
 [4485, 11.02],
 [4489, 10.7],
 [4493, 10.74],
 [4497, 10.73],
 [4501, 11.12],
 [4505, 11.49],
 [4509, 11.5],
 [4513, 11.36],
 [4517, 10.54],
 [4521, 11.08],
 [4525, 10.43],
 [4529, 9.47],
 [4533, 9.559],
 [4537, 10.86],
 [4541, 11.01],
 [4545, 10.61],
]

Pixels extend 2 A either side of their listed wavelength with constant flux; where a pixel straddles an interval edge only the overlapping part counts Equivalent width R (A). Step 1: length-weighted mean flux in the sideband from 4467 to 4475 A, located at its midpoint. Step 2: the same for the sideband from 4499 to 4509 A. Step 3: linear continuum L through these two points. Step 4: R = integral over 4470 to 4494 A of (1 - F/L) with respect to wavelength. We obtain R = 0.2 A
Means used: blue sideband 10.5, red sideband 11.3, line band 10.6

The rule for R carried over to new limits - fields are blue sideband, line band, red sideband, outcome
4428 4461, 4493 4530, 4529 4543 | -2.2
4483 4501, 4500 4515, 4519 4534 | -1.2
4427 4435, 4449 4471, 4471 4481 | 1.1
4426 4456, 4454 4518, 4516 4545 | -1.7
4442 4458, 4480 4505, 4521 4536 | -1.7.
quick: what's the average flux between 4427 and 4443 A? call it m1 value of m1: 10.2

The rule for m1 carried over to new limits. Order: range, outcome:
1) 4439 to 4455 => 10.5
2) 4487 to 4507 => 11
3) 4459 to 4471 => 9.95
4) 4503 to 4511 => 11.5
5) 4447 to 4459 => 10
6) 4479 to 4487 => 10.6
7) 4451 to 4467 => 9.73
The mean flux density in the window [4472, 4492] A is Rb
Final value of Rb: 10.6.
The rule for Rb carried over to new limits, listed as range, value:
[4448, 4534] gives 10.5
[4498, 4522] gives 11.2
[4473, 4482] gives 10.5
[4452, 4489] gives 10.2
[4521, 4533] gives 10.1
